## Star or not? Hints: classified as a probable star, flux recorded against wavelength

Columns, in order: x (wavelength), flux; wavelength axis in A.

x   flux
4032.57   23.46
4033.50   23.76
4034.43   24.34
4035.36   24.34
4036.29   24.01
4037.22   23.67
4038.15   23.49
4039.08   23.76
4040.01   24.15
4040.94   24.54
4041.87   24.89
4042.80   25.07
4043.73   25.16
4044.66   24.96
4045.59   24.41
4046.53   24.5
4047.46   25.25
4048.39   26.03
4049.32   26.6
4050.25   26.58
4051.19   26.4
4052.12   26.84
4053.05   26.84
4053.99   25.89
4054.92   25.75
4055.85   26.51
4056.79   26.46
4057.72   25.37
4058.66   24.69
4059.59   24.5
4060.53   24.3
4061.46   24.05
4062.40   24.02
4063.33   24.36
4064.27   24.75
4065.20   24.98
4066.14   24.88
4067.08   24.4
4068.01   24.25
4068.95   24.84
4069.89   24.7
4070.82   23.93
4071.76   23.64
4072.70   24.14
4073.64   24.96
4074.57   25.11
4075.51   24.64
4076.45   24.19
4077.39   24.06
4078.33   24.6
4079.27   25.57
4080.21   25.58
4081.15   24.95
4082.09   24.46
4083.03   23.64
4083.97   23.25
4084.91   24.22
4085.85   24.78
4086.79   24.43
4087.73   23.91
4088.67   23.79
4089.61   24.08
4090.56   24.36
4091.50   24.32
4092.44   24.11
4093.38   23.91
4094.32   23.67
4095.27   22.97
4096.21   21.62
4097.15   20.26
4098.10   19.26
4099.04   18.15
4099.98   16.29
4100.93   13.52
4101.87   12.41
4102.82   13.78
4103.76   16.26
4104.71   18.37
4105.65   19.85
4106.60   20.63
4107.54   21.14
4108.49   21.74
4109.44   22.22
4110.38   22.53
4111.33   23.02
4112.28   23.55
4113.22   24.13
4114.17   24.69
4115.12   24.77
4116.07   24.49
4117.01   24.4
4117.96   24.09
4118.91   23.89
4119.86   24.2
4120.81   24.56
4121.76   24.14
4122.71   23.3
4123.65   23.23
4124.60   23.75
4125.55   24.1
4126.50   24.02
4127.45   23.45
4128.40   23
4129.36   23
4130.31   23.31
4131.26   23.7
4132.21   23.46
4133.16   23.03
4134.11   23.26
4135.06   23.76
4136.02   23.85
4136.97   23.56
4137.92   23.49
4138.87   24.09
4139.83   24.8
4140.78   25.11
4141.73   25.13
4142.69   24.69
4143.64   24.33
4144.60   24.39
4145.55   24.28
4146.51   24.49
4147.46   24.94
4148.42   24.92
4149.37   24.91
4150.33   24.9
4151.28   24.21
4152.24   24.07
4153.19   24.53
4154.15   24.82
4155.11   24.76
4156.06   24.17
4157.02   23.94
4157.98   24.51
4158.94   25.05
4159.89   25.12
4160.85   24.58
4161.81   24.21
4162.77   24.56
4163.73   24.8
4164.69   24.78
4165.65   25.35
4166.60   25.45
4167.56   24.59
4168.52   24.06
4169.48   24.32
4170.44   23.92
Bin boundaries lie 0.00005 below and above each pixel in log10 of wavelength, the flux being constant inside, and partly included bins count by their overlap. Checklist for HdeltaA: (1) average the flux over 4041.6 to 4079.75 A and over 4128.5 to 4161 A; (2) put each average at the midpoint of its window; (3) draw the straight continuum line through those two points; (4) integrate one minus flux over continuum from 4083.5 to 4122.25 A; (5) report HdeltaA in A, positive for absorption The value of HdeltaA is 4.25 A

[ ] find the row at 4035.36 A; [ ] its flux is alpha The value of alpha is 24.34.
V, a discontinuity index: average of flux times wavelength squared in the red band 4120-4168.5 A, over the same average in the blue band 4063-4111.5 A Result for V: 1.11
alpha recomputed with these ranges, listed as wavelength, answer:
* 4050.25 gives 26.58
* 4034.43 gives 24.34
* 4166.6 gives 25.45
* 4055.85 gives 26.51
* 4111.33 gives 23.02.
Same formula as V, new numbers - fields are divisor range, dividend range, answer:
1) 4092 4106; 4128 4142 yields 1.28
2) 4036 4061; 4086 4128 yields 0.90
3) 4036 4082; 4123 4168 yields 1.02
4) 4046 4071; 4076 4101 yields 0.93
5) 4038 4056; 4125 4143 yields 0.98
